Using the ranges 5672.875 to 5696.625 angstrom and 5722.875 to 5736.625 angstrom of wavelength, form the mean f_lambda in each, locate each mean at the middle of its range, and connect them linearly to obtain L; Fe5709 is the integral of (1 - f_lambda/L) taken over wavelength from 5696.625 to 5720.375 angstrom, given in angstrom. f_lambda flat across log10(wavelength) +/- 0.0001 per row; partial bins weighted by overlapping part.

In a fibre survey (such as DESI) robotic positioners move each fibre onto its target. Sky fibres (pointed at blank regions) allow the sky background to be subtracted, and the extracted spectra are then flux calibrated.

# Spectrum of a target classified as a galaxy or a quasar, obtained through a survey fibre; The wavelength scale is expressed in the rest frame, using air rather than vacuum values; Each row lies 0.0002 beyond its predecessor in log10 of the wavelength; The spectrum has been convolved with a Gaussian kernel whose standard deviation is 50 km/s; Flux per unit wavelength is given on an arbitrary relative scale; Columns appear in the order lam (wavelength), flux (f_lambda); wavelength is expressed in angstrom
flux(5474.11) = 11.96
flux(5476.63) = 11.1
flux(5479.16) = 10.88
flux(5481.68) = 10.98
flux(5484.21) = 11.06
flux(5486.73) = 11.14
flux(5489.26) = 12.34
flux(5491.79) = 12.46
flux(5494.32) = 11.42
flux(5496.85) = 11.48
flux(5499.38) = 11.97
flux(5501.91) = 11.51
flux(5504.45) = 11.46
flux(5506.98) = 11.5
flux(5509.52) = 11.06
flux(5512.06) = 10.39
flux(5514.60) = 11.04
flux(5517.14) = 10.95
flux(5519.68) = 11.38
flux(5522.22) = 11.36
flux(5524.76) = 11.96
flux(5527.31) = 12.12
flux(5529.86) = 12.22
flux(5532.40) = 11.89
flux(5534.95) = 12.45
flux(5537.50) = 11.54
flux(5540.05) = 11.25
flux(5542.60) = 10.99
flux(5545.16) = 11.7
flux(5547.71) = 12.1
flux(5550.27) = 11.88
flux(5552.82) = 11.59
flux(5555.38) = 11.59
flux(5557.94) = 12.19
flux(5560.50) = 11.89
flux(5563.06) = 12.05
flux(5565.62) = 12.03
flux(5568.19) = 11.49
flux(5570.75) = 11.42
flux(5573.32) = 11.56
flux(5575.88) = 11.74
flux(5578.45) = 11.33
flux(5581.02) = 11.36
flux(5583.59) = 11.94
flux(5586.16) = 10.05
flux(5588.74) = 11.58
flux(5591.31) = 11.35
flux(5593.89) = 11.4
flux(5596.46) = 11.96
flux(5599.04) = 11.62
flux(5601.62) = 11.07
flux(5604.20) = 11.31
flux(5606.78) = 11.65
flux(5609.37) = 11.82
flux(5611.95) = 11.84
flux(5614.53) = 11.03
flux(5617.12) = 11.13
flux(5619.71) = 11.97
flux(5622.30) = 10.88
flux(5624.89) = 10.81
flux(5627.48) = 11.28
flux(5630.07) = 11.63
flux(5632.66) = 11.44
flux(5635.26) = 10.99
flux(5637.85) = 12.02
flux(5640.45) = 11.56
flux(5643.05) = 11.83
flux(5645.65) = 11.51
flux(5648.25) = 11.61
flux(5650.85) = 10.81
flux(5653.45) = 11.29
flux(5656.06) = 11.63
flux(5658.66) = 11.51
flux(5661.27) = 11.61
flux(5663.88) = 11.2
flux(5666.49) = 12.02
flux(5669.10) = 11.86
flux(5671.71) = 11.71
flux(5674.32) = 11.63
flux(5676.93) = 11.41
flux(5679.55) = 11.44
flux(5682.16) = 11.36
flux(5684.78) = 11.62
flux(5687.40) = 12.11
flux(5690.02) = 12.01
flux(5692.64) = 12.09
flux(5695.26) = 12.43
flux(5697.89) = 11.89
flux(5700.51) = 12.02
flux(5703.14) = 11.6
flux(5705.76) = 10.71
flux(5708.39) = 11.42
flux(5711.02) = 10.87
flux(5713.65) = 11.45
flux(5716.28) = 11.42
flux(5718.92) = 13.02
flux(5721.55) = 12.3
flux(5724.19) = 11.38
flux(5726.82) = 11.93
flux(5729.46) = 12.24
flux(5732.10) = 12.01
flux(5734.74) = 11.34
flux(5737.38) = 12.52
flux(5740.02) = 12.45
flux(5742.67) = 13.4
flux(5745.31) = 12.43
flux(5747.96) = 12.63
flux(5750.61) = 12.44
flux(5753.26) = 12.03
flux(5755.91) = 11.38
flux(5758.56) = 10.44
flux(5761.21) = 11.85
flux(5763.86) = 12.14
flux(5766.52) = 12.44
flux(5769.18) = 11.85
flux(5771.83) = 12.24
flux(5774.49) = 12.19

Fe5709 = 0.4 angstrom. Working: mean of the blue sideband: 11.8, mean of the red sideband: 11.8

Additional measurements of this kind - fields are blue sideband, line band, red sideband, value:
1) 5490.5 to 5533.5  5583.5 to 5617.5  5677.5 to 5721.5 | 0.7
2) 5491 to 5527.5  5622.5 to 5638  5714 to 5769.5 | 0.6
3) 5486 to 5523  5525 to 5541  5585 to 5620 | -0.7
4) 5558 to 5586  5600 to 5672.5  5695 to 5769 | 1.8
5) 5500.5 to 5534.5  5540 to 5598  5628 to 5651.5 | -0.5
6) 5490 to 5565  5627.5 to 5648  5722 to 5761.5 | 0.5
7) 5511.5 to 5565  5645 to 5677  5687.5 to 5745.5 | 0.9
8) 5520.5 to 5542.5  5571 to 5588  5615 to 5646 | 0.4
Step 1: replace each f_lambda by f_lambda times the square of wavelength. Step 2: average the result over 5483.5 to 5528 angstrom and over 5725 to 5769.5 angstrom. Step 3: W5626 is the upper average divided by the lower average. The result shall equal 1.15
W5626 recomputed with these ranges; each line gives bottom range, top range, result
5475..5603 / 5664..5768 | 1.10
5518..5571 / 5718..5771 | 1.10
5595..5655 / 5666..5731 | 1.05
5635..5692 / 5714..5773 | 1.07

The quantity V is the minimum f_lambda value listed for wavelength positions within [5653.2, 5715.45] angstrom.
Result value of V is 10.71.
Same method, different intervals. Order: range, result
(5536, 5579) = 10.99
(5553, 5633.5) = 10.05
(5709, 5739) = 10.87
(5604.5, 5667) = 10.81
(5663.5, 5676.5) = 11.2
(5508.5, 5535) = 10.39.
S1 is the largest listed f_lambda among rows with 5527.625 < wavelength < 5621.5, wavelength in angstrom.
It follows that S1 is 12.45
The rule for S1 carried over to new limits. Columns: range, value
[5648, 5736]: 13.02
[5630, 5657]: 12.02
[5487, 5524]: 12.46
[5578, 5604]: 11.96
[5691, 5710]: 12.43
